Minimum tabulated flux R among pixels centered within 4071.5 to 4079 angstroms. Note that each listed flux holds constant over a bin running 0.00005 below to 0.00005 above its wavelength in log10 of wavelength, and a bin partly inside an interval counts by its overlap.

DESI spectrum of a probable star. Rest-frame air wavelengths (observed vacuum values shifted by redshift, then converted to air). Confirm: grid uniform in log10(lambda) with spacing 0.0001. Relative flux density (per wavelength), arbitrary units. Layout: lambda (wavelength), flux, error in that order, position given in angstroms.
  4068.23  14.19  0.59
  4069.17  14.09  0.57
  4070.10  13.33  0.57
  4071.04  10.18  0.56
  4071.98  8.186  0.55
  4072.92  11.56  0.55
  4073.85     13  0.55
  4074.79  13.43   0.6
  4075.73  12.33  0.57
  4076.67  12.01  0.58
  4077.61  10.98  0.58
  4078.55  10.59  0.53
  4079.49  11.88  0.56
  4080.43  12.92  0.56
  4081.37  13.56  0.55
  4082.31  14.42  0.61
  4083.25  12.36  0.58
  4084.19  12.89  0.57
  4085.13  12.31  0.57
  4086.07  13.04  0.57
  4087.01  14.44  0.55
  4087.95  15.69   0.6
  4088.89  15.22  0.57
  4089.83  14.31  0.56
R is 8.186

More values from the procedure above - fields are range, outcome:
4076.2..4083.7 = 10.59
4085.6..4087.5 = 13.04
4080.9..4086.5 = 12.31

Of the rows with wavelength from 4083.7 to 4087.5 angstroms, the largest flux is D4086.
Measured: 14.44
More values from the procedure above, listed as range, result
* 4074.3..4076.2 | 13.43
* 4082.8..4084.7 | 12.89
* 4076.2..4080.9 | 12.92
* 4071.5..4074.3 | 13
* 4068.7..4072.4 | 14.09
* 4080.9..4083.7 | 14.42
